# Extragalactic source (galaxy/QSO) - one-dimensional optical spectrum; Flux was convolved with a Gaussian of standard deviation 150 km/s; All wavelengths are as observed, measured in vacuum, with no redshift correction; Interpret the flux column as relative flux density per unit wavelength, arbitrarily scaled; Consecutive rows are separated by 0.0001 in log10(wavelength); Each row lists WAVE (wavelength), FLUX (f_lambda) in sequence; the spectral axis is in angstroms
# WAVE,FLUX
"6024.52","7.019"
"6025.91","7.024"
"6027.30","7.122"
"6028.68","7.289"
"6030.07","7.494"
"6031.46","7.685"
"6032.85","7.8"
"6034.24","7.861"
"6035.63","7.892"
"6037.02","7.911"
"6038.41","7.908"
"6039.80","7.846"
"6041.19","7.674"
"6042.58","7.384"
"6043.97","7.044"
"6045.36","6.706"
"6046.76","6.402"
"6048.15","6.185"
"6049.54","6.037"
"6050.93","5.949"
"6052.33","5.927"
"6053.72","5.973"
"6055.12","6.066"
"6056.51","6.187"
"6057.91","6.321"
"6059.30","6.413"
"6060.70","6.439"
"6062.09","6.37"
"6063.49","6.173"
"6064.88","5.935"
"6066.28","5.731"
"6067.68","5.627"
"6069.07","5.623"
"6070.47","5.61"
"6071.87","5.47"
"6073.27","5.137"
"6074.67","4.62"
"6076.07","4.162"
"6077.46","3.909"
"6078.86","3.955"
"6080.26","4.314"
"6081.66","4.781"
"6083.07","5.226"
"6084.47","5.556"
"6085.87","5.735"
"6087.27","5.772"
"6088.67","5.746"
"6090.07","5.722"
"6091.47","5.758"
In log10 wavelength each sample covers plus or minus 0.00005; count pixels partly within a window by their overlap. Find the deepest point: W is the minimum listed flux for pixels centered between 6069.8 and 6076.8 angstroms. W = 4.162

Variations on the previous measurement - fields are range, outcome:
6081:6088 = 4.781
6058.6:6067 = 5.731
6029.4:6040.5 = 7.494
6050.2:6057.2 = 5.927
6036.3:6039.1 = 7.908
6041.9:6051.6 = 5.949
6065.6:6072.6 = 5.47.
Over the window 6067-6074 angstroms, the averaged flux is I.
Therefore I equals 5.49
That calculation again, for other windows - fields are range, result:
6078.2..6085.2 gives 4.77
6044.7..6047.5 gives 6.53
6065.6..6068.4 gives 5.69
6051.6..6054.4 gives 5.94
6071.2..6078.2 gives 4.66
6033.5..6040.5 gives 7.88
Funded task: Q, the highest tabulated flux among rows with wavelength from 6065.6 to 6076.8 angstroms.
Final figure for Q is 5.731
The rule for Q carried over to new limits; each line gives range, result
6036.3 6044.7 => 7.911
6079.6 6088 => 5.772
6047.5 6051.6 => 6.185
